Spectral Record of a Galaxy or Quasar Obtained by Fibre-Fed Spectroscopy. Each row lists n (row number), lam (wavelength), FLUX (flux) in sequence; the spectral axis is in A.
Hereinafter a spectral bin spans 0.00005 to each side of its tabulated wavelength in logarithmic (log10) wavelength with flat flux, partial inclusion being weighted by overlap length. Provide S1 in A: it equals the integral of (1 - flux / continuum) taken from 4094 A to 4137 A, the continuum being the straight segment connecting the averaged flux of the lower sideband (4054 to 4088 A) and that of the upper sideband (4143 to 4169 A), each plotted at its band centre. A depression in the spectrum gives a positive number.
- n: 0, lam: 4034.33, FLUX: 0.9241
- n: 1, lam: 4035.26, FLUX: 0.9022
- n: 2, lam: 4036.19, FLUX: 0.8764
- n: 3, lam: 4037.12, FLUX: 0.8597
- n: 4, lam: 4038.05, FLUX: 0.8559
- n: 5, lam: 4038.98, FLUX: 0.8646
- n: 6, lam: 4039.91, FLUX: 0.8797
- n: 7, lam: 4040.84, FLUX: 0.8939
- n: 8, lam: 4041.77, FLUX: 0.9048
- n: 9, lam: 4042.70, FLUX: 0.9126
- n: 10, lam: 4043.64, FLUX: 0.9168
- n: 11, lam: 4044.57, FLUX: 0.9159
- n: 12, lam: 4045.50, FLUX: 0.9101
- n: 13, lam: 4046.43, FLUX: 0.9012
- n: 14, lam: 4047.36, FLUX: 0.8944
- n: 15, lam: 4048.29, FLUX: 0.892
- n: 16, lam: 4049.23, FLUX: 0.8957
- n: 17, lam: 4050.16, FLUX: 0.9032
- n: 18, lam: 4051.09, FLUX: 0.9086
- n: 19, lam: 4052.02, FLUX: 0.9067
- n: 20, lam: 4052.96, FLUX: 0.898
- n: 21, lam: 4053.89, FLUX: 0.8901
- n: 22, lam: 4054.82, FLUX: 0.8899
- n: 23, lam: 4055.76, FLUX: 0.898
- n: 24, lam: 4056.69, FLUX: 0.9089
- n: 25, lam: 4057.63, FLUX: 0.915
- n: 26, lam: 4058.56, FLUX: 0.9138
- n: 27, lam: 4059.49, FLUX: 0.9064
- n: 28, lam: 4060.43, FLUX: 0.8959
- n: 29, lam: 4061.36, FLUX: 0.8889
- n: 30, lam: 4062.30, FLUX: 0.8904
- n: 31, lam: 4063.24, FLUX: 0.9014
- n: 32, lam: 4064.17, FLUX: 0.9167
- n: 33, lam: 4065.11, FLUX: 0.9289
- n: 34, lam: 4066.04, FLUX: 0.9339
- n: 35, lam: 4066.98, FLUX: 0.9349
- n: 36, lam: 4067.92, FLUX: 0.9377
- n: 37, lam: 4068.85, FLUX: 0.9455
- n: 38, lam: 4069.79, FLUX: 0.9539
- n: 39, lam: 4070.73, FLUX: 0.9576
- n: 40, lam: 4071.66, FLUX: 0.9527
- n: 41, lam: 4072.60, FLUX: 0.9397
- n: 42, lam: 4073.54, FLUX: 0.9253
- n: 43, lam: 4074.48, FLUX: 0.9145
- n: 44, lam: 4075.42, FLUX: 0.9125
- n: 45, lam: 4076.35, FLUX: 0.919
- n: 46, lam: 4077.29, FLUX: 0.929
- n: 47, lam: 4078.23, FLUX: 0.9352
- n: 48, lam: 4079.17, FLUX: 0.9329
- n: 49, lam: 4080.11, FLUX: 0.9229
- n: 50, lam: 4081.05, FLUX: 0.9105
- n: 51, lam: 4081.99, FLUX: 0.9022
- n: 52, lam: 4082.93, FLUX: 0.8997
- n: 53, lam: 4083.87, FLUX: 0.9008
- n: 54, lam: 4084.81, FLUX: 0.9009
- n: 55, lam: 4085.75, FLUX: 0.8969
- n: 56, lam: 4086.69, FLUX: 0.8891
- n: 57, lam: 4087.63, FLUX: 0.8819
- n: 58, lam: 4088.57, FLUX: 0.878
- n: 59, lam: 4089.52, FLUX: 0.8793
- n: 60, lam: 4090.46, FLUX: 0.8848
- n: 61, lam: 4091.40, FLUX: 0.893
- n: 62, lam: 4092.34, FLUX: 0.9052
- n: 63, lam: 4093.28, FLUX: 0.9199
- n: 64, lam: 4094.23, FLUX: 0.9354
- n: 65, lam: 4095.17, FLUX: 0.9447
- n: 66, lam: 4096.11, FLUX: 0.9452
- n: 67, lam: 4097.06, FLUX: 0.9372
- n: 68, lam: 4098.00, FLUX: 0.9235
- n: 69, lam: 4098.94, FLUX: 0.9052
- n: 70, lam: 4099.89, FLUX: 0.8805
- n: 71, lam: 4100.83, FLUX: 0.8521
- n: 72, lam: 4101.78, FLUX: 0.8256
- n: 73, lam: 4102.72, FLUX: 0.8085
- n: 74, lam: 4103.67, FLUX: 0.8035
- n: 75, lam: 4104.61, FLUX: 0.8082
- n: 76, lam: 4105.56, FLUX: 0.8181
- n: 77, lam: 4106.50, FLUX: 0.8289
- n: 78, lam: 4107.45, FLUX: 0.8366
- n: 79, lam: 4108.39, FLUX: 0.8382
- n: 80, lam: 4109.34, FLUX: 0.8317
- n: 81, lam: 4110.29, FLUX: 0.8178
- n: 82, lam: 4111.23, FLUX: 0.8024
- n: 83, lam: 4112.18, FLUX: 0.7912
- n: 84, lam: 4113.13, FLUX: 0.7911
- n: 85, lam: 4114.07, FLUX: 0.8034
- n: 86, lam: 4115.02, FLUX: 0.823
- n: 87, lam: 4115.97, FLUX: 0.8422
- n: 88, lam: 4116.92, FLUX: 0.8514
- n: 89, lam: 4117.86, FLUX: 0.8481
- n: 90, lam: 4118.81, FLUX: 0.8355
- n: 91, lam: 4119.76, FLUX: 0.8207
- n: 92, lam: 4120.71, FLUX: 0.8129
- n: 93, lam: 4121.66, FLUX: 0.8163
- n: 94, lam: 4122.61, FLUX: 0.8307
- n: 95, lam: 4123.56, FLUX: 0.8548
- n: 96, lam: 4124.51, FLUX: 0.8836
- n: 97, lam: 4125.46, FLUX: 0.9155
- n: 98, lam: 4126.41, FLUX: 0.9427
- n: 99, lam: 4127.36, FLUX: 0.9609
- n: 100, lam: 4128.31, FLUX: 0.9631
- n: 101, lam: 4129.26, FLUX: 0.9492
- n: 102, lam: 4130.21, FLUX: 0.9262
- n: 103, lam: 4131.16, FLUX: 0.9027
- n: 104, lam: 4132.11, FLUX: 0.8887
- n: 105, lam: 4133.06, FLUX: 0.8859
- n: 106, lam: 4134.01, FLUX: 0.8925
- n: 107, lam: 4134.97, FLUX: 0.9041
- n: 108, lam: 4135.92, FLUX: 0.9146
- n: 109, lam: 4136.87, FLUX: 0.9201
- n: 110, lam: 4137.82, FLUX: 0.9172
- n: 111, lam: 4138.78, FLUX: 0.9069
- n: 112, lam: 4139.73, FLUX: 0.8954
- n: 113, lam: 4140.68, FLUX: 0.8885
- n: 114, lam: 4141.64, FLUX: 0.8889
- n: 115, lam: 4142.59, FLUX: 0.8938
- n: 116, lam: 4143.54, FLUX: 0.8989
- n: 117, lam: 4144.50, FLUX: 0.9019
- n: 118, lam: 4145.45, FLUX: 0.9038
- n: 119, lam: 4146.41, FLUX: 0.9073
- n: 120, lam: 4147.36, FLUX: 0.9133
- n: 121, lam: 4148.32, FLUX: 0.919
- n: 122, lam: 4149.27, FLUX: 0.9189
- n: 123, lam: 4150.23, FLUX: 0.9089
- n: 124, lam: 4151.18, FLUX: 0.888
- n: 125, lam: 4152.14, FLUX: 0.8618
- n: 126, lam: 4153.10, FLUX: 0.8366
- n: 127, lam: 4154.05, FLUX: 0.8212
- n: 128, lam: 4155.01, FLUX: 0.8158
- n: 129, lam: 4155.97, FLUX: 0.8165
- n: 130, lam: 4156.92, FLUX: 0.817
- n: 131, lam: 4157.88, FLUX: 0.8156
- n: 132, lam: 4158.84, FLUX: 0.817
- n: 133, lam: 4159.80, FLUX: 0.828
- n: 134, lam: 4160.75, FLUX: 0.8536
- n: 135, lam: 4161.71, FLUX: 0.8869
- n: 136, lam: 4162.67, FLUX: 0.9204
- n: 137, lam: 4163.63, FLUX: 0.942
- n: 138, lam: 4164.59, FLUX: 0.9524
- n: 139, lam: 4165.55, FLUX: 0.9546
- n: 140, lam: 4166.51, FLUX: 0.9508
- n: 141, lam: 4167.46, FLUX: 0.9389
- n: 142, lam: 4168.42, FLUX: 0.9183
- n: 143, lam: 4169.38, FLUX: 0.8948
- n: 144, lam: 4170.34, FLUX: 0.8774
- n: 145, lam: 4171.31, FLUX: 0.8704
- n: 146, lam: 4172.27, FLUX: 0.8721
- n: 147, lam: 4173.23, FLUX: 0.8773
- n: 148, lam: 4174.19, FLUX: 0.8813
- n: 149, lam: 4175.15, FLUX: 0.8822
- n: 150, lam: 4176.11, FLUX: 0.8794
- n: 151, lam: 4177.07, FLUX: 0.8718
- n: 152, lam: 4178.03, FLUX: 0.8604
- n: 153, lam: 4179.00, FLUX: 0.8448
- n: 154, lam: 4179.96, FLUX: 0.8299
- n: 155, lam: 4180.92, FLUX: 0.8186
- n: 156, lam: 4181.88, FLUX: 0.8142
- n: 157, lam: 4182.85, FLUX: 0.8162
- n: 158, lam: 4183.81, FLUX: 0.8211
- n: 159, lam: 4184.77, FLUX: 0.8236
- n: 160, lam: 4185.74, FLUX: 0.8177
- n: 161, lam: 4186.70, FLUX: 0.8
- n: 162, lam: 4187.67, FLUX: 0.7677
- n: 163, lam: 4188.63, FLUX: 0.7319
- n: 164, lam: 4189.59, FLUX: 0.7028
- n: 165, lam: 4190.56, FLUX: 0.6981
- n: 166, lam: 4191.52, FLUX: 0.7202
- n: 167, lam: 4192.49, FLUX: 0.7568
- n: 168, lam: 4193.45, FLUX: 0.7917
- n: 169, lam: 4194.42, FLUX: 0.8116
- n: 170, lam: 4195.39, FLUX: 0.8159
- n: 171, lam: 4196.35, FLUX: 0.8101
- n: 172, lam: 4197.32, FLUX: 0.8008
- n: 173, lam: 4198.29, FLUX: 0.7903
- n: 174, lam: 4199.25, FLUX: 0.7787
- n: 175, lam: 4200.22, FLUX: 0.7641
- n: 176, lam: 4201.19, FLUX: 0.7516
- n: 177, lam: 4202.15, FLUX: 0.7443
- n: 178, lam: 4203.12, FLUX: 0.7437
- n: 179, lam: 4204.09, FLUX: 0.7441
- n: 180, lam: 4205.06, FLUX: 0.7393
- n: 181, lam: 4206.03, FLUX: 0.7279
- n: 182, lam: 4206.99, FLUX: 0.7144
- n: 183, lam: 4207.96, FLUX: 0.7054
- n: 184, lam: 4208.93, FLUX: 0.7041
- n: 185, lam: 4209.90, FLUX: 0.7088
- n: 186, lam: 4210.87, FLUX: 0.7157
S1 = 1.58 A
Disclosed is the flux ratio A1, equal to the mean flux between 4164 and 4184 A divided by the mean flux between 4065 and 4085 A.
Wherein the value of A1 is 0.95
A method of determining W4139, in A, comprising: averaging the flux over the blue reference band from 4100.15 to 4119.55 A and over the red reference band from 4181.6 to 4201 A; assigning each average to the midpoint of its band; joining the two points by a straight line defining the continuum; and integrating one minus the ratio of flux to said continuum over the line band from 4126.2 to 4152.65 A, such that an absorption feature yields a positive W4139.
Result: -3.30 A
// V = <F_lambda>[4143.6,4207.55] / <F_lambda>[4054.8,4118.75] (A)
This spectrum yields 0.94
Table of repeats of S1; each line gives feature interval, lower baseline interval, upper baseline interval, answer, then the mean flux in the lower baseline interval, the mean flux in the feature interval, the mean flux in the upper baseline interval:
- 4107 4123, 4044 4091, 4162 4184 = 1.3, 0.911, 0.823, 0.883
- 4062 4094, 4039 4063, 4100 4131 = -1.3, 0.9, 0.916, 0.849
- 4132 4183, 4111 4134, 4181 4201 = -3.7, 0.866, 0.882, 0.782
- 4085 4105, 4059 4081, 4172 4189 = 0.4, 0.925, 0.886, 0.834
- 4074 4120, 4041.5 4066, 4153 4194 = 0.5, 0.905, 0.873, 0.842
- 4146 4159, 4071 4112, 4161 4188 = 0.2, 0.887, 0.862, 0.871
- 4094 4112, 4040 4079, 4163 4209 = 0.5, 0.914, 0.858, 0.816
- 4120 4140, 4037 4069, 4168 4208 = -1.2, 0.903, 0.898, 0.803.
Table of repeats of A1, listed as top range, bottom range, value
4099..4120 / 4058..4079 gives 0.89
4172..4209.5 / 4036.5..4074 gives 0.87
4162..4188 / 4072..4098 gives 0.95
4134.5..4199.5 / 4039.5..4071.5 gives 0.94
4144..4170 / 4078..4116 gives 1.02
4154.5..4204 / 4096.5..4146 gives 0.95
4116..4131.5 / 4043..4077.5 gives 0.96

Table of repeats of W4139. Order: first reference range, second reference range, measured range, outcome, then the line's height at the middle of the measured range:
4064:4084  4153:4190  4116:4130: 0.20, 0.89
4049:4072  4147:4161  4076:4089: -0.09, 0.901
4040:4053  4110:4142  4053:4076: -0.57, 0.896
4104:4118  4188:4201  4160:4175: -2.28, 0.785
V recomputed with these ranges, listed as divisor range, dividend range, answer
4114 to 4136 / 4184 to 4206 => 0.87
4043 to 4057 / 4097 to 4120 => 0.93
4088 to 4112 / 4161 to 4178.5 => 1.04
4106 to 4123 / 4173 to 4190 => 1.00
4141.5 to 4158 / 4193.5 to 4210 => 0.87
